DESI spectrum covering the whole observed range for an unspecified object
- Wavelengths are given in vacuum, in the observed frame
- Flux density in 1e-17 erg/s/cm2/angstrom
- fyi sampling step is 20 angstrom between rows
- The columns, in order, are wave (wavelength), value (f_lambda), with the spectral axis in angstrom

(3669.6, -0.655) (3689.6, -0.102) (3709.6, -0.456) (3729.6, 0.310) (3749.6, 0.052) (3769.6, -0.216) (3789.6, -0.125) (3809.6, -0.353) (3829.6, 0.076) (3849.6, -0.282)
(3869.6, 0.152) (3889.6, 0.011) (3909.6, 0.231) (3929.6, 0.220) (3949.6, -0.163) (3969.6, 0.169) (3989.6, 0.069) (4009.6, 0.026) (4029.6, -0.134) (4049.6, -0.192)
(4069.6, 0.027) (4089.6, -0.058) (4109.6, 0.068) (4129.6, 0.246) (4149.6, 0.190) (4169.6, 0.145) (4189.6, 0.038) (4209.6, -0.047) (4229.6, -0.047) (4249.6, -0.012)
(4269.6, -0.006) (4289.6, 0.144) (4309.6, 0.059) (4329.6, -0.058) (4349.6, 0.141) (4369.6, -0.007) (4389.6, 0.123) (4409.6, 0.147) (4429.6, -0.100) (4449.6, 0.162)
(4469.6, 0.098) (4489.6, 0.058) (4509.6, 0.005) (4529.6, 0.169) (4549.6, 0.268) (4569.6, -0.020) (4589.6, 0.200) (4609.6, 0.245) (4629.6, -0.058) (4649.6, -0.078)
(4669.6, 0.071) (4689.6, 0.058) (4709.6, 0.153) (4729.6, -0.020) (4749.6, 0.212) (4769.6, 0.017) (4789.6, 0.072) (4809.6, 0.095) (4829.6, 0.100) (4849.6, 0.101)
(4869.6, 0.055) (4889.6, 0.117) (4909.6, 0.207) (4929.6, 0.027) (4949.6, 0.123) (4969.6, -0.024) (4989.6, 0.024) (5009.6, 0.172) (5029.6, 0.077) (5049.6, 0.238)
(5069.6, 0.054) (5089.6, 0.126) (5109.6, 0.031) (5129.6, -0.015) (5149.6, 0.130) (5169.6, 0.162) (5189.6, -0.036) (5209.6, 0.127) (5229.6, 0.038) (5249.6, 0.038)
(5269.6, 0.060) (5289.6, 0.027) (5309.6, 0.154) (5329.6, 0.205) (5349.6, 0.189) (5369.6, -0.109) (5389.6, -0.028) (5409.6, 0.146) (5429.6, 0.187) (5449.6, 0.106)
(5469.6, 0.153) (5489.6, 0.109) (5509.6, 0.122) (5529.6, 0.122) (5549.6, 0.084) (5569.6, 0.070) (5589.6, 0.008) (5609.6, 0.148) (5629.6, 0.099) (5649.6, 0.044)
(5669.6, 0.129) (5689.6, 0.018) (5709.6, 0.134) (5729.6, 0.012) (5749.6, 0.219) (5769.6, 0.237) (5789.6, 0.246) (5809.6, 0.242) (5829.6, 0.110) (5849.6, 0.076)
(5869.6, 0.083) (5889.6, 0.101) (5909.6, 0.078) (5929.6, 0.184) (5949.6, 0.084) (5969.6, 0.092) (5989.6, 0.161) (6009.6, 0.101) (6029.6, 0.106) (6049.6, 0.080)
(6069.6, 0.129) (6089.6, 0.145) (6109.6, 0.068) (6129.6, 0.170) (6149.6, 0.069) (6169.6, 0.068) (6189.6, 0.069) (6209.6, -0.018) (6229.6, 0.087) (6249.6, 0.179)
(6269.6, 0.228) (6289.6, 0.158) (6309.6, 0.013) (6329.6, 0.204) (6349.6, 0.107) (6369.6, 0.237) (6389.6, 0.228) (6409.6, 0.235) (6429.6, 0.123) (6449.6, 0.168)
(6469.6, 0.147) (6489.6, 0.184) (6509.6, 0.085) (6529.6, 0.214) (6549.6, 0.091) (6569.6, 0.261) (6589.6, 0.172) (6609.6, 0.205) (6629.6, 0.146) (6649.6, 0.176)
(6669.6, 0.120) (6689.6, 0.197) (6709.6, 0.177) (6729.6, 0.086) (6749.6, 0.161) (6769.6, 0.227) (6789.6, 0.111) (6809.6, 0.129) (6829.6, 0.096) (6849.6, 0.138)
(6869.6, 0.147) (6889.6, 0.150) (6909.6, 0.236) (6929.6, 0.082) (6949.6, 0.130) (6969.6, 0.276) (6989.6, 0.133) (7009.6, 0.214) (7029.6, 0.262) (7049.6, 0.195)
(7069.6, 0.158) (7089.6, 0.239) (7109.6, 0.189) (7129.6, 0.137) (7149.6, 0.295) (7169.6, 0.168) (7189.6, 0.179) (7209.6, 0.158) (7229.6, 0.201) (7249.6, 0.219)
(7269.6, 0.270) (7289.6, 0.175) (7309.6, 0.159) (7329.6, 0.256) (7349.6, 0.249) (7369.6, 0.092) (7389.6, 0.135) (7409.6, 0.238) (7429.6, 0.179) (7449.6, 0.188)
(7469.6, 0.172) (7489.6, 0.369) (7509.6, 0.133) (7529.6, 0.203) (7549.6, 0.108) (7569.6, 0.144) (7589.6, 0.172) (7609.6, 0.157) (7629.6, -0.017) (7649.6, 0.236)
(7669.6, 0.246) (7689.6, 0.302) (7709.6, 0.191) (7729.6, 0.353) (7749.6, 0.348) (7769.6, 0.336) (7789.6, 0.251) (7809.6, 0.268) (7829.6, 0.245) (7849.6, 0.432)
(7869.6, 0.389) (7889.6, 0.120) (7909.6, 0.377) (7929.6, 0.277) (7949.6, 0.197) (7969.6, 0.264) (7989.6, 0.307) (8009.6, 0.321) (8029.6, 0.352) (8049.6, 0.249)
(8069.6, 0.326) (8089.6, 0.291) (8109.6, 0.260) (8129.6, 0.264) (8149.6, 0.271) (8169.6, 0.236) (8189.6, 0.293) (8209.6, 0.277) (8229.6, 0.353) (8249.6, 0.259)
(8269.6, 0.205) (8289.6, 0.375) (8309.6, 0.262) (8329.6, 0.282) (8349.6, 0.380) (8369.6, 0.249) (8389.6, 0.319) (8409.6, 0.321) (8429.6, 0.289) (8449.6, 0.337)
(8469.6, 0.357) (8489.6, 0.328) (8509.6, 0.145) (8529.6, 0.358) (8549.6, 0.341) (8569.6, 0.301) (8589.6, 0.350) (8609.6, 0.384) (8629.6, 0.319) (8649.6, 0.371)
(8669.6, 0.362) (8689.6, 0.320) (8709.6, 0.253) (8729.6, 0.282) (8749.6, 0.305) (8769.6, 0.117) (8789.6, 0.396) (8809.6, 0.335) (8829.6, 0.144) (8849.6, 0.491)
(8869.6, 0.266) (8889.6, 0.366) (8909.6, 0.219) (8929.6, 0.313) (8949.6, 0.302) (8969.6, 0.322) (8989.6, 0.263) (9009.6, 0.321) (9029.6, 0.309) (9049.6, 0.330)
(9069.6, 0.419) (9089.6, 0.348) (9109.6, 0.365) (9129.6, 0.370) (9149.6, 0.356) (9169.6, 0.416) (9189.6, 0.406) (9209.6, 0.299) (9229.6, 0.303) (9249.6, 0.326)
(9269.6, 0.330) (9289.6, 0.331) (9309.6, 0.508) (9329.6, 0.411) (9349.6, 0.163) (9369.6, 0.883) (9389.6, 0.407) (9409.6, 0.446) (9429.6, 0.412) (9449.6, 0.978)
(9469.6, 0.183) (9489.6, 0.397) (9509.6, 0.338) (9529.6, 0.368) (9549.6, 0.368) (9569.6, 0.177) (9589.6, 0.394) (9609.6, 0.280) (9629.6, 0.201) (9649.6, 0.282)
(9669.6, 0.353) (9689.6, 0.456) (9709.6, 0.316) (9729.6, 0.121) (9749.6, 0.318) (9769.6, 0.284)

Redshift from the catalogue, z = 0.92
